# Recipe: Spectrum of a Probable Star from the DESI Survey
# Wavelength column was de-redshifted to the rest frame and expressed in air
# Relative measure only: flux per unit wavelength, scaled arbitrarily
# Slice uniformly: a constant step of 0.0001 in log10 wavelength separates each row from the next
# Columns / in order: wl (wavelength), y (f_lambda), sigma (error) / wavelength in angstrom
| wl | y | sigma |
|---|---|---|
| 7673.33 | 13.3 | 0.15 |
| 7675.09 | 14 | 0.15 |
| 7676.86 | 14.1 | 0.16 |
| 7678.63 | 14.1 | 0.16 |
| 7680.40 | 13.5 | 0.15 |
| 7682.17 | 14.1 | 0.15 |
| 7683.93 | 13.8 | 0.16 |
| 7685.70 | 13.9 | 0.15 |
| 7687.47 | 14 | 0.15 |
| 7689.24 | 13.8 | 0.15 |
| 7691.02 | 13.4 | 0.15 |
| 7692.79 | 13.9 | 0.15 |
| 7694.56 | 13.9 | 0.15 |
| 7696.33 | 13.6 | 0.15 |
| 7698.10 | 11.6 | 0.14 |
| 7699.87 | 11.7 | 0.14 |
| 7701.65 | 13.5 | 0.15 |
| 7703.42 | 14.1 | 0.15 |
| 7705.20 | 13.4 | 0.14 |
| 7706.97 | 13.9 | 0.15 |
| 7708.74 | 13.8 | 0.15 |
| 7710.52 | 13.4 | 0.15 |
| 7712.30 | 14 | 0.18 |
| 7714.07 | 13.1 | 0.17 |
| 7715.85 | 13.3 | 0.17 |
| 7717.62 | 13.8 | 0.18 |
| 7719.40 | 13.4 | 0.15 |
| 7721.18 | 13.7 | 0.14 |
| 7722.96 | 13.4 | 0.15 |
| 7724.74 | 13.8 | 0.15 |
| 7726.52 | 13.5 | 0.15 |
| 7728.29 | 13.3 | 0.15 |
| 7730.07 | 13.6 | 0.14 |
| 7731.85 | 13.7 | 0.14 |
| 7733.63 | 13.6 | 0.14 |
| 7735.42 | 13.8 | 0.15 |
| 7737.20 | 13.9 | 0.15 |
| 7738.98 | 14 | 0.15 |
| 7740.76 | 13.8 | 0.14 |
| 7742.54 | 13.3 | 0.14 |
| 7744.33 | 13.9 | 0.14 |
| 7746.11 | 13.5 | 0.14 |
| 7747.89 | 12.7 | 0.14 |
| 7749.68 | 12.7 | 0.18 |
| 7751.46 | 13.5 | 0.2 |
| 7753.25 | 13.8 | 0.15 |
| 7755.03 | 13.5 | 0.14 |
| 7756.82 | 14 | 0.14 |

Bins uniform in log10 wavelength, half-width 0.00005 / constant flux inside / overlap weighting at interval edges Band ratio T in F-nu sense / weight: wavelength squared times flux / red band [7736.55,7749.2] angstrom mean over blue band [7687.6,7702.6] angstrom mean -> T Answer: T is 1.04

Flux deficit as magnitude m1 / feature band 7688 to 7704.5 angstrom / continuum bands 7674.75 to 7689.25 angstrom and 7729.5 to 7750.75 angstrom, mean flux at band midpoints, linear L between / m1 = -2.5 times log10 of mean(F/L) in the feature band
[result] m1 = 0.044 mag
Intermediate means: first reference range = 13.9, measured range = 13.3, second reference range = 13.5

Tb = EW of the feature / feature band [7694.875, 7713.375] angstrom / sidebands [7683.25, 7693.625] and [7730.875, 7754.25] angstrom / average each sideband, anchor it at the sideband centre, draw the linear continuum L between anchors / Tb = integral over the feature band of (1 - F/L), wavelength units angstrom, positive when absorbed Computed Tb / 0.5 angstrom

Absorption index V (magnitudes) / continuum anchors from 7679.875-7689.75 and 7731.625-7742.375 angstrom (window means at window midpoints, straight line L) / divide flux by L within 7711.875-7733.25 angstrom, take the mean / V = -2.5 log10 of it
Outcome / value 0.02 mag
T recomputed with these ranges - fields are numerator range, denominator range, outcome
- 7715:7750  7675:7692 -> 0.99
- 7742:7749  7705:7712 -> 0.98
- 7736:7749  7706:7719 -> 1.01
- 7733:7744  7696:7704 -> 1.08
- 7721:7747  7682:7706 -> 1.02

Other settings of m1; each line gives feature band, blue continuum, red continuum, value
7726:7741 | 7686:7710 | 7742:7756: -0.02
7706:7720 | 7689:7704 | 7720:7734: -0.01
